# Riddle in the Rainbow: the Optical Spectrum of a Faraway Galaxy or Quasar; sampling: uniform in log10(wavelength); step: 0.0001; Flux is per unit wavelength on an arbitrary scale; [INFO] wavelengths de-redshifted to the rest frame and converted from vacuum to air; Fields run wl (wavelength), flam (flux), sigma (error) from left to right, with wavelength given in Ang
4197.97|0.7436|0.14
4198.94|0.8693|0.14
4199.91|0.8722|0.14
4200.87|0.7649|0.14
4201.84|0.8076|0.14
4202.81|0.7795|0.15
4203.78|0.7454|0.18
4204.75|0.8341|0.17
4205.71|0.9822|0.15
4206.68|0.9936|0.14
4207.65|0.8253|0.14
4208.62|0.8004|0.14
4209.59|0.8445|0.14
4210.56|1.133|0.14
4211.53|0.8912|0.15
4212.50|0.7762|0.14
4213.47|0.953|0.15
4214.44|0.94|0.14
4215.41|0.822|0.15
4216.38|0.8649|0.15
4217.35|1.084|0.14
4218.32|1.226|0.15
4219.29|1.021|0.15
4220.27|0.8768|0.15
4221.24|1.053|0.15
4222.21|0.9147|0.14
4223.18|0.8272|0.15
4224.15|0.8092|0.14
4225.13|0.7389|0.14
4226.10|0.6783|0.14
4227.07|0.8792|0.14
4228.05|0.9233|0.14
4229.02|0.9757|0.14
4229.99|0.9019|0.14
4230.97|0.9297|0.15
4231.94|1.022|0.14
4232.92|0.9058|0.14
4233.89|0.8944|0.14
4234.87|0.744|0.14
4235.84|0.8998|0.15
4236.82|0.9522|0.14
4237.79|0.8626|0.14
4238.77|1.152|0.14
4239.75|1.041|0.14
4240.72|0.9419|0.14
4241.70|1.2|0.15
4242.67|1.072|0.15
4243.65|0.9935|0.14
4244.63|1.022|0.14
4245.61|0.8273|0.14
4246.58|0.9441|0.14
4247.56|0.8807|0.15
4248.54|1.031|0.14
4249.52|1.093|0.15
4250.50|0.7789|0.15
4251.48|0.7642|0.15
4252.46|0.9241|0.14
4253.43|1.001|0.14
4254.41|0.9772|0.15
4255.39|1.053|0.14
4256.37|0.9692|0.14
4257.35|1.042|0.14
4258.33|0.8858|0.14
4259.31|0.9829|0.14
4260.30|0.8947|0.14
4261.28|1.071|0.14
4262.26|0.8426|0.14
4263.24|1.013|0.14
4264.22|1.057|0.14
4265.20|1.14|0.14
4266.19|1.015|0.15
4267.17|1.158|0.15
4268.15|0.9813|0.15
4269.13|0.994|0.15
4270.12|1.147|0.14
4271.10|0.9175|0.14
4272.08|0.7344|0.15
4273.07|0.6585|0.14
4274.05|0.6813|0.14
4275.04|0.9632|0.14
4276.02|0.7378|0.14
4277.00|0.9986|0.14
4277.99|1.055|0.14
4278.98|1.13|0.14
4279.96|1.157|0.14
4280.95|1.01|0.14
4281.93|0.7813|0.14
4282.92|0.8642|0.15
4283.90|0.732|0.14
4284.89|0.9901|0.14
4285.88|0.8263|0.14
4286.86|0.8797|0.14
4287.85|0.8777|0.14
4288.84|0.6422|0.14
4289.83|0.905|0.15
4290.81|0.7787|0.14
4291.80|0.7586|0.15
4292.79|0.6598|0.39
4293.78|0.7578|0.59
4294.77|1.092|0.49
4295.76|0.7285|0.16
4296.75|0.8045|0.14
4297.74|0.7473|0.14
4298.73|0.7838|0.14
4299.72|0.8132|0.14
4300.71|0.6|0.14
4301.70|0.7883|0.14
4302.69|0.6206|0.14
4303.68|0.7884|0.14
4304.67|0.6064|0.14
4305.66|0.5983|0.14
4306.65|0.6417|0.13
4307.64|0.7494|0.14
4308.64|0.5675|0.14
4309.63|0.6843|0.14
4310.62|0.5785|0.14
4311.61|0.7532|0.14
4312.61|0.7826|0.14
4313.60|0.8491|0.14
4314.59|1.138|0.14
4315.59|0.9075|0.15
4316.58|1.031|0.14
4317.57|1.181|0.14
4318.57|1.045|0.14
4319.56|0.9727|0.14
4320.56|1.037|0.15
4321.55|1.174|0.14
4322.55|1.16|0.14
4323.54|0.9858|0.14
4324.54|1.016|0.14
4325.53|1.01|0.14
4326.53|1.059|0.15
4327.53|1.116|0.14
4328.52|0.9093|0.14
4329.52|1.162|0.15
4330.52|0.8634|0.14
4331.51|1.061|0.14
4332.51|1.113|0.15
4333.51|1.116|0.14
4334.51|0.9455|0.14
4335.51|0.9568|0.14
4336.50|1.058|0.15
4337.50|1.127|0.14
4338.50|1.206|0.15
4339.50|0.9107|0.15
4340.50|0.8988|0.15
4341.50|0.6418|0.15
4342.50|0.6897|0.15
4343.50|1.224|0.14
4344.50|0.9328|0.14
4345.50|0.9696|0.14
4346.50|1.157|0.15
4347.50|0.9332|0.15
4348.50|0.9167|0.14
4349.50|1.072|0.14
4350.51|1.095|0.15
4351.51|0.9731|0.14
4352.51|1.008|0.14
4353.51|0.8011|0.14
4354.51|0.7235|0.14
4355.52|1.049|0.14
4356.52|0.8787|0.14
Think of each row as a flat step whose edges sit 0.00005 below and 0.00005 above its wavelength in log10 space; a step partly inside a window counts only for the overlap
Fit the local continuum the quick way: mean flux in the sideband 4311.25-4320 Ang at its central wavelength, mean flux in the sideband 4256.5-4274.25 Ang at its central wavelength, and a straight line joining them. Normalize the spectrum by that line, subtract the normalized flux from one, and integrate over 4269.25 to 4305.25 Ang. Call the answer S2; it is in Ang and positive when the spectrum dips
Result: 4.8 Ang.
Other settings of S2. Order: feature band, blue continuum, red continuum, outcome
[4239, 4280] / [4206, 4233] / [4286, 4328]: -3.9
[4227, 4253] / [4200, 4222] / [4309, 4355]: -0.6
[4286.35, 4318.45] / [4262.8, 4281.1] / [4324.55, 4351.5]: 6.5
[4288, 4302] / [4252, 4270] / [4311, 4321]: 2.9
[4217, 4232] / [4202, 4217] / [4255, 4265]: -0.2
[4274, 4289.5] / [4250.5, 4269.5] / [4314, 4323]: 1.7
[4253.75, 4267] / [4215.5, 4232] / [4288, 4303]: -2.5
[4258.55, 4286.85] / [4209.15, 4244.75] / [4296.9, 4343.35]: -0.7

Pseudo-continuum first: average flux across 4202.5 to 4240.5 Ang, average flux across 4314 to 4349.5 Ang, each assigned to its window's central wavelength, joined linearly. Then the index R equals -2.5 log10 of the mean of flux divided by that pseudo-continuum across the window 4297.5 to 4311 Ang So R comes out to 0.40 mag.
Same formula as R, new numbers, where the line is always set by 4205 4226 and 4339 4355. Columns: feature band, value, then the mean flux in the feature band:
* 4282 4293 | 0.14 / 0.813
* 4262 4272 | -0.11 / 1.02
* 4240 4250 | -0.09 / 1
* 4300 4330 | 0.06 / 0.884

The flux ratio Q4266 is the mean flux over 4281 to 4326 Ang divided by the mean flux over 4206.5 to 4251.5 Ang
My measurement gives 0.90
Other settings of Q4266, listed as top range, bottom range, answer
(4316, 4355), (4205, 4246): 1.08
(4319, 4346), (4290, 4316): 1.34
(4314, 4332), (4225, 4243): 1.12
